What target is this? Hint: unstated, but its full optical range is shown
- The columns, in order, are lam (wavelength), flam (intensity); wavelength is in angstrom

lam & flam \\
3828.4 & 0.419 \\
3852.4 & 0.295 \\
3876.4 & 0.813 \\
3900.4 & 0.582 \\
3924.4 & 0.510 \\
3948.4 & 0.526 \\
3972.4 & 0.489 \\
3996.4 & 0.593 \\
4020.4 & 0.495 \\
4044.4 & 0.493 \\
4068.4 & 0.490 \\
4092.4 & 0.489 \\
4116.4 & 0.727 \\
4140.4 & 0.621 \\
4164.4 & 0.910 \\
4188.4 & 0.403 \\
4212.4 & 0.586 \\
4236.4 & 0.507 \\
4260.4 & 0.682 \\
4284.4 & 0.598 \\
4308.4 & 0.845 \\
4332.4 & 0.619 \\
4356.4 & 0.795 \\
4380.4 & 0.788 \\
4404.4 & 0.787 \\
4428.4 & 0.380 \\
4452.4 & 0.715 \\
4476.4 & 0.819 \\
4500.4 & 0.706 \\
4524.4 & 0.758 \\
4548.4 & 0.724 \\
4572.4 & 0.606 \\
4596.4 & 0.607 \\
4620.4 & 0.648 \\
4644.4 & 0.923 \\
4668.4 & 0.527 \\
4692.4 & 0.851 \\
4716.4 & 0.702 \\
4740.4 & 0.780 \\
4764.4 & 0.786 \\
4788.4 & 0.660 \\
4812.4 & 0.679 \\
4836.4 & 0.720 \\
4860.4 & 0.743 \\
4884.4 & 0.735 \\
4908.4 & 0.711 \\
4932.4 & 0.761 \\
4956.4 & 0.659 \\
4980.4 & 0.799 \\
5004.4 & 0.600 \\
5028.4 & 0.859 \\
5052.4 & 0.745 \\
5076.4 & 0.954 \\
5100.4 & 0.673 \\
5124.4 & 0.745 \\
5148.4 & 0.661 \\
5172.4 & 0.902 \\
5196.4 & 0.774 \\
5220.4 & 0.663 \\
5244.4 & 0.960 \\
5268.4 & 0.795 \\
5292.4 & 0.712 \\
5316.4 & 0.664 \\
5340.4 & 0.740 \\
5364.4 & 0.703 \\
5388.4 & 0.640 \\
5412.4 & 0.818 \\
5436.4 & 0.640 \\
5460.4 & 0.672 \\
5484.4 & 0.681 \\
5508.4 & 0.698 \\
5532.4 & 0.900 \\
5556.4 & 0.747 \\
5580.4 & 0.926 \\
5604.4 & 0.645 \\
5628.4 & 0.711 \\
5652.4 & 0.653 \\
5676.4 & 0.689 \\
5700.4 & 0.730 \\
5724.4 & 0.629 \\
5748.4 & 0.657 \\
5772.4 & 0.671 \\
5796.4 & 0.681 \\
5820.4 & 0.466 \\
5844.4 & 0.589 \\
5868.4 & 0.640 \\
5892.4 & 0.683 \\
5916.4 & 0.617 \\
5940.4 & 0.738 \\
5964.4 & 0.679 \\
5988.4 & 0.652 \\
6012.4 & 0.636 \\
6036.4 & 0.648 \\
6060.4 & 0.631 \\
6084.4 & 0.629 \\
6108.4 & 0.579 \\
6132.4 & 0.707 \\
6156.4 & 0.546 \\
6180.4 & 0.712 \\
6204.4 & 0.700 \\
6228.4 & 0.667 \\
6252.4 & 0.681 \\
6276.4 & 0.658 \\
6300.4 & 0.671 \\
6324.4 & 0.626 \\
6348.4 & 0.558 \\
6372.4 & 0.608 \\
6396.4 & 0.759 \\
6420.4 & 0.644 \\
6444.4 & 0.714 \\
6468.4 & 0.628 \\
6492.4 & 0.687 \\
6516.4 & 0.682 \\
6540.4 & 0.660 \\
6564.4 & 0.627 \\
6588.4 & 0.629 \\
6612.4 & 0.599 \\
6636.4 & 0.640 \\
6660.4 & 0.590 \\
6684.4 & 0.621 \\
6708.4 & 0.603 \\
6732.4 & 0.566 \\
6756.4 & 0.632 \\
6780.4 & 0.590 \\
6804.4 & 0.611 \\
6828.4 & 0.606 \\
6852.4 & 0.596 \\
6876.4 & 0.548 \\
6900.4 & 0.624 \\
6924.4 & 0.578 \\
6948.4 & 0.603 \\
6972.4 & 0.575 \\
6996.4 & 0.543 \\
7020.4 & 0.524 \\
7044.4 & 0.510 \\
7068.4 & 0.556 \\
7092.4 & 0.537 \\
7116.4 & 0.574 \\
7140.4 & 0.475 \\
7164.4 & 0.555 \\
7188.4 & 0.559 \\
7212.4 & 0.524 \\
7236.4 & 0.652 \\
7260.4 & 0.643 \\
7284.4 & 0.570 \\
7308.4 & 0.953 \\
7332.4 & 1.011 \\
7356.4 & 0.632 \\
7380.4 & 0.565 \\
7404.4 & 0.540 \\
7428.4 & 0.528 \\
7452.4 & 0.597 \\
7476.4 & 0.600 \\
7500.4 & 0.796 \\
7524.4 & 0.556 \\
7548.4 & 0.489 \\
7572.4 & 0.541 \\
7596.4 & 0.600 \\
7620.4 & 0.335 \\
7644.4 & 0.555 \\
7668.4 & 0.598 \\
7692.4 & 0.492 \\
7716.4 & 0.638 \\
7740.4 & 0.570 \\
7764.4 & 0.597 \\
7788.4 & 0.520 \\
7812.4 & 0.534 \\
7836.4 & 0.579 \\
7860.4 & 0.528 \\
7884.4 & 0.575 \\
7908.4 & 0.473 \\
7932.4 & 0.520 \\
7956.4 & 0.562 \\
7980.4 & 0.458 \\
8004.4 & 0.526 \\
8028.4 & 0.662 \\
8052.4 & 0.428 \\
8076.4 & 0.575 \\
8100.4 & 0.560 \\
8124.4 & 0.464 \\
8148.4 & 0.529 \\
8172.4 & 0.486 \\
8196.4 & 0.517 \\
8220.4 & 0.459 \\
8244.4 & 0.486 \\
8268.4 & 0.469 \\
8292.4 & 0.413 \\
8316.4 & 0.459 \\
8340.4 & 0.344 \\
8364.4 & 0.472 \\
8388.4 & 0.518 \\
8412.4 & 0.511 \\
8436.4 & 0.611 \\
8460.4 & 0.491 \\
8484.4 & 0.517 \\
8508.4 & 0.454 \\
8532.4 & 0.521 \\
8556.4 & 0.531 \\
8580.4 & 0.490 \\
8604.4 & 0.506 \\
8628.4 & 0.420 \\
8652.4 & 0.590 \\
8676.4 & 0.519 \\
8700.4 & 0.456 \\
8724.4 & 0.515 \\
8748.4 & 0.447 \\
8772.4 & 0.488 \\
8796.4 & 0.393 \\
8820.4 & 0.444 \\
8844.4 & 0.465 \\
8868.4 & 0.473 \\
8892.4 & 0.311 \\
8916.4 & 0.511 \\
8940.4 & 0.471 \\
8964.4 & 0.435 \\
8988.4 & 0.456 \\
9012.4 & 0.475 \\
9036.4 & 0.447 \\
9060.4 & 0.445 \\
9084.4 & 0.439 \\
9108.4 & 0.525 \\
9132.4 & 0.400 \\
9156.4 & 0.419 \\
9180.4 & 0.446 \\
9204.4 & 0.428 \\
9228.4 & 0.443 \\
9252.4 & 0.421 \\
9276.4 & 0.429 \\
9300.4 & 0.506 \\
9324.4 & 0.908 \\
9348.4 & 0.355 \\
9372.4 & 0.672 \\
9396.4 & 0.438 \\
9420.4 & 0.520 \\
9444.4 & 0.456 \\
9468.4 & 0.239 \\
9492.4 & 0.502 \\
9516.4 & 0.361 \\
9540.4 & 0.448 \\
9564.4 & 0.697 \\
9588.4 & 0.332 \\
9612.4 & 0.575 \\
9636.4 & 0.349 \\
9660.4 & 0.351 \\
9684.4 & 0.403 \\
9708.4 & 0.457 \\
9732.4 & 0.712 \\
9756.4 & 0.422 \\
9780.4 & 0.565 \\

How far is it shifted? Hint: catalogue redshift 0.11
